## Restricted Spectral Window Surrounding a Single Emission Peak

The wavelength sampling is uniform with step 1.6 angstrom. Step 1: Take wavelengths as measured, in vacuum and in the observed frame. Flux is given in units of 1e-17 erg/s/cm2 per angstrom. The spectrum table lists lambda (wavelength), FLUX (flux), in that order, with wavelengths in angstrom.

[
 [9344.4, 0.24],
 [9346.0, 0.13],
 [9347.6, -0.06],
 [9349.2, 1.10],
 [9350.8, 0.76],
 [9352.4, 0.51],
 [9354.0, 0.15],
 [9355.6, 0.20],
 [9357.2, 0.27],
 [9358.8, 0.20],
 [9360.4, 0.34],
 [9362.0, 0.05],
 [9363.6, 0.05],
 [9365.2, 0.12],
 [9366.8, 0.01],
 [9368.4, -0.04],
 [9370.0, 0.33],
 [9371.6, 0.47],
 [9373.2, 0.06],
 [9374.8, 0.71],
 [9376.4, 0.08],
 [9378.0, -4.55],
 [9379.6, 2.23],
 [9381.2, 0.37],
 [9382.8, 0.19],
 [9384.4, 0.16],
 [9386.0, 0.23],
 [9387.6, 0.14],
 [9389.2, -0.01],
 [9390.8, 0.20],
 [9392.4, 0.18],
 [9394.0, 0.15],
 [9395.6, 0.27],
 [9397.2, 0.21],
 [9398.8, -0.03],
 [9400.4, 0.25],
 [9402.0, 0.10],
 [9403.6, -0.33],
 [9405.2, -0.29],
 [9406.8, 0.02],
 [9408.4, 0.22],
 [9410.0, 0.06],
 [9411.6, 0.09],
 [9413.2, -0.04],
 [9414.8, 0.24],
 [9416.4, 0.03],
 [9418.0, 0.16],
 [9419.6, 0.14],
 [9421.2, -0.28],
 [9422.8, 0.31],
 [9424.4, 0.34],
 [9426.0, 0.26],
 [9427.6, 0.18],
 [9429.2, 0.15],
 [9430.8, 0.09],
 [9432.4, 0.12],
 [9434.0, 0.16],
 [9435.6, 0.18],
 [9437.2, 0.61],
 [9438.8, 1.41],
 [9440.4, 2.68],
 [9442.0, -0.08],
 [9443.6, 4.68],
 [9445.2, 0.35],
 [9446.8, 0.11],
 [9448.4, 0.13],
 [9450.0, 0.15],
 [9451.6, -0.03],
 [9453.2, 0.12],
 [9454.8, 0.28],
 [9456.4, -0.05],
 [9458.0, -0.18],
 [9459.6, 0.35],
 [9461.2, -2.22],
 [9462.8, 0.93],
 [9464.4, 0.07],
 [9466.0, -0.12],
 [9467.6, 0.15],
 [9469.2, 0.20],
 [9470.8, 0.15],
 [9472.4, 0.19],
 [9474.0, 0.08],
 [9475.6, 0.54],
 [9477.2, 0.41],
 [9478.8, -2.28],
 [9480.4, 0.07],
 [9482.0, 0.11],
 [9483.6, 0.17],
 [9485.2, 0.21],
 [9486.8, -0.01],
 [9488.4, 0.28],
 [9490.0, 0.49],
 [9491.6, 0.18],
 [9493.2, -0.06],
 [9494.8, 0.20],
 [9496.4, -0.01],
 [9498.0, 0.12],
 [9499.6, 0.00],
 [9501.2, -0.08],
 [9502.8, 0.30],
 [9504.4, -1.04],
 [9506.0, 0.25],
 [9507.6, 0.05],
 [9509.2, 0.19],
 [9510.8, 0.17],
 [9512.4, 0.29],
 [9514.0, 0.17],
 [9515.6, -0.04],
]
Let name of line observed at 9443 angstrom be [O III] 5007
